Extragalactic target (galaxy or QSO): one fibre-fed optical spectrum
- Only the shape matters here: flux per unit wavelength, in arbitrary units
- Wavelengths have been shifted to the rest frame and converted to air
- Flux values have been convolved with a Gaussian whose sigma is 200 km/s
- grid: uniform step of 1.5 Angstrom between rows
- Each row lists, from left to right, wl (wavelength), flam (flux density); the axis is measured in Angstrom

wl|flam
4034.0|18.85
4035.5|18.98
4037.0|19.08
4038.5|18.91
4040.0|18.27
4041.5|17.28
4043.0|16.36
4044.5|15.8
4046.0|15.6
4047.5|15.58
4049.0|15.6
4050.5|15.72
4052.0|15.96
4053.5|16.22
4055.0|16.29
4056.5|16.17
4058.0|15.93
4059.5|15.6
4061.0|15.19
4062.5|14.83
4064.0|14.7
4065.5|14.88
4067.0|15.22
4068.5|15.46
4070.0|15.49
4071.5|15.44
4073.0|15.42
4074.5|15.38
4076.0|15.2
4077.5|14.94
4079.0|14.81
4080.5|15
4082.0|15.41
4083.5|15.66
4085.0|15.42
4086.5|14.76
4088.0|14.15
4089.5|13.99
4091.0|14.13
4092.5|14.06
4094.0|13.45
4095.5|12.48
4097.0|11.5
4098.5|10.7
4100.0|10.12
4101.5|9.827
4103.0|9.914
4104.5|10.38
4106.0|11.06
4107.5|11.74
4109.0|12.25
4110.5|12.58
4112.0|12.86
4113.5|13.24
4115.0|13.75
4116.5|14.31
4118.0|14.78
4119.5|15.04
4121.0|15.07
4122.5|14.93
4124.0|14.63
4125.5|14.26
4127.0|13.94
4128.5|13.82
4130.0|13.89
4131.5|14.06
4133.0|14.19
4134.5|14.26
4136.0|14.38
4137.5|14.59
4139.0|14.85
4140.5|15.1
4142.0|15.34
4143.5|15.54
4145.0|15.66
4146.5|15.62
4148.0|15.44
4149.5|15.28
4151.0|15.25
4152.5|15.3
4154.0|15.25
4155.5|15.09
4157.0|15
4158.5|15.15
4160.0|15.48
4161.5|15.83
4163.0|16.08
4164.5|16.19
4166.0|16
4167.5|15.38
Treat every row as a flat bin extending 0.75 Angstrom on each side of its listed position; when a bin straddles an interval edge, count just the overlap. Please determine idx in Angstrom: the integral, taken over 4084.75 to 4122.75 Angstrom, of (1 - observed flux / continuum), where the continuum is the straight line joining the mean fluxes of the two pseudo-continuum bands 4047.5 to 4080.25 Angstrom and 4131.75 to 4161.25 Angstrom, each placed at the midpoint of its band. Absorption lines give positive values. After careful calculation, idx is 5.9 Angstrom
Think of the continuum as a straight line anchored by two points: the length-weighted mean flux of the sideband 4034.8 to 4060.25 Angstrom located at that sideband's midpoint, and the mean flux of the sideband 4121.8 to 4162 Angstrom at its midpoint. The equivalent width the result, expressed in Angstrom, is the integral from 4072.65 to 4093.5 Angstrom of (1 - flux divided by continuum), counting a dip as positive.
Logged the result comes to 1.5 Angstrom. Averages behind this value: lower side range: 16.7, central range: 14.9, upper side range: 14.9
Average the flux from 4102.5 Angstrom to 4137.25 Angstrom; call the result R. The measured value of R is 13.5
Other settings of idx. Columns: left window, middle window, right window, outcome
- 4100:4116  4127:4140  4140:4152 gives -0.1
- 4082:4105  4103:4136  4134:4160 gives 1.1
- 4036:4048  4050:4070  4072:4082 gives 0.7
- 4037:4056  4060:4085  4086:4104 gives -1.6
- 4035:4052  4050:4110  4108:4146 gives 6.5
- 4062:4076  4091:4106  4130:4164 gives 3.6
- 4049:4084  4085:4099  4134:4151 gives 1.8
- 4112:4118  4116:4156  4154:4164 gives -0.7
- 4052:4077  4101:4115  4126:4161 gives 3.2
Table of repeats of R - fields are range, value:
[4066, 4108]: 13.6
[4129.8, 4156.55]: 15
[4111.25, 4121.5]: 14.1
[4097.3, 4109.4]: 10.7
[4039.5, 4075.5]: 15.7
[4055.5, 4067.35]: 15.3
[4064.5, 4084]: 15.2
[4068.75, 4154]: 14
